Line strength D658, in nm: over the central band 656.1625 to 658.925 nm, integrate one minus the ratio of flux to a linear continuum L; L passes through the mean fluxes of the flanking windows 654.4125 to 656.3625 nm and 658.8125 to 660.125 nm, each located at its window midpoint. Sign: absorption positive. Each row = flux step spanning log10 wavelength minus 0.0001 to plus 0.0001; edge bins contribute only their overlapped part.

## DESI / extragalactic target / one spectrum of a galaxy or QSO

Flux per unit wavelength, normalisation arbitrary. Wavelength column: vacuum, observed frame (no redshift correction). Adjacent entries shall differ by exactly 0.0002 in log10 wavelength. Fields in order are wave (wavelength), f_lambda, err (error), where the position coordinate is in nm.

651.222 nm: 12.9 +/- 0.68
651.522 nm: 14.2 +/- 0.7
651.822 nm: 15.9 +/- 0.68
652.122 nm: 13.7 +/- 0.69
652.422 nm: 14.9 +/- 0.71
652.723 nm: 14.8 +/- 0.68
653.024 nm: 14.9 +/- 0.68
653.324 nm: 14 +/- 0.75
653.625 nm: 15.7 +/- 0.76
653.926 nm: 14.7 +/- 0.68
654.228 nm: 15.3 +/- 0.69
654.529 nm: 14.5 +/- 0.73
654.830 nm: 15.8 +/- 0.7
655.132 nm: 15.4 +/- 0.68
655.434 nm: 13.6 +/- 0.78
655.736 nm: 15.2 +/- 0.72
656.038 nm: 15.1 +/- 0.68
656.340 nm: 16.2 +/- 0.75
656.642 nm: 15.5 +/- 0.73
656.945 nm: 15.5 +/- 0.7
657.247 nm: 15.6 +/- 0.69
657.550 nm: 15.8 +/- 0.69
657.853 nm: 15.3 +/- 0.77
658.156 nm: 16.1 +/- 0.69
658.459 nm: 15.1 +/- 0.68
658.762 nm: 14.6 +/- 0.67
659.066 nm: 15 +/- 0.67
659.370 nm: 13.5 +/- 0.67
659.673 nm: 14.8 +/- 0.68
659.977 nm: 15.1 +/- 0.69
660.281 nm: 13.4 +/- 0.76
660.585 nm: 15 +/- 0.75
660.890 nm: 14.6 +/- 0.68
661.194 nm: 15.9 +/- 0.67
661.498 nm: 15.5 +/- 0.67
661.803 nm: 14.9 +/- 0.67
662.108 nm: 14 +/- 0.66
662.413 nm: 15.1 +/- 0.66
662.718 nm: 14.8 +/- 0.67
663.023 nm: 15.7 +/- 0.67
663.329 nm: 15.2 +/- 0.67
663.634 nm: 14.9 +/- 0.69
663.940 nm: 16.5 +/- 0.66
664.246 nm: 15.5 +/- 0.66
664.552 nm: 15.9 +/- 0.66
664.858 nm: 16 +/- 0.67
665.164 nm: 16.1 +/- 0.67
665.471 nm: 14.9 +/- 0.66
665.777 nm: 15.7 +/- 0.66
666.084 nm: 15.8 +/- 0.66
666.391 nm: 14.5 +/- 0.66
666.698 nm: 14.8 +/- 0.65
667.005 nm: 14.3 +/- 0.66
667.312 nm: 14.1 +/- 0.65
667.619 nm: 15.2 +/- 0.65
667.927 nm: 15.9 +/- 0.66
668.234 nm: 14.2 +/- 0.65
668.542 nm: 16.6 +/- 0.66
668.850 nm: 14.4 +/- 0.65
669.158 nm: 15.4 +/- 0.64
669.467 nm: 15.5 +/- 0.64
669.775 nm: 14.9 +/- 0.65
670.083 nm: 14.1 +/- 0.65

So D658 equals -0.13 nm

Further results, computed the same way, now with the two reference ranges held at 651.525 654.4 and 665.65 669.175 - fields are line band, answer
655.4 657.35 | -0.058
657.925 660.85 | 0.038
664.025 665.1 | -0.061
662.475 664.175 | -0.046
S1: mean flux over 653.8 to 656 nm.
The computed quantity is 14.9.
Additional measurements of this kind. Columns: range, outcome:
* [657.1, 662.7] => 15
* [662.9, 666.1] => 15.6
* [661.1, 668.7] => 15.3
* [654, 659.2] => 15.3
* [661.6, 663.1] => 14.9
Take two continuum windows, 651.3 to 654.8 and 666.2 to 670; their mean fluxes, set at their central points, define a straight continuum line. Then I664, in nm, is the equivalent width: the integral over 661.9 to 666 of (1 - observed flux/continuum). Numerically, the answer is -0.13 nm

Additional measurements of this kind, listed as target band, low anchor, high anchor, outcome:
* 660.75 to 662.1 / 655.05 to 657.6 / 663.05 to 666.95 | 0.026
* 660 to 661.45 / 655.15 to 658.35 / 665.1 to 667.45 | 0.039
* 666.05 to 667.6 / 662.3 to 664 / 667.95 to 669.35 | 0.061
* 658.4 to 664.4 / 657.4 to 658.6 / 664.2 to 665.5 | 0.275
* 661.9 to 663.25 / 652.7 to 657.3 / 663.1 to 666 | 0.053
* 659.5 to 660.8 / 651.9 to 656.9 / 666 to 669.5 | 0.038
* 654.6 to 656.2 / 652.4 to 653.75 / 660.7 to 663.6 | -0.011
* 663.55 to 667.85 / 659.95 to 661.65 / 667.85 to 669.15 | -0.053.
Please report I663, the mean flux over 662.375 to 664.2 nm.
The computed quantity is 15.4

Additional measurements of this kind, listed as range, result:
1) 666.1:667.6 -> 14.6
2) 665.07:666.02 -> 15.5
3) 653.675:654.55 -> 15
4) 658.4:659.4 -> 14.6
